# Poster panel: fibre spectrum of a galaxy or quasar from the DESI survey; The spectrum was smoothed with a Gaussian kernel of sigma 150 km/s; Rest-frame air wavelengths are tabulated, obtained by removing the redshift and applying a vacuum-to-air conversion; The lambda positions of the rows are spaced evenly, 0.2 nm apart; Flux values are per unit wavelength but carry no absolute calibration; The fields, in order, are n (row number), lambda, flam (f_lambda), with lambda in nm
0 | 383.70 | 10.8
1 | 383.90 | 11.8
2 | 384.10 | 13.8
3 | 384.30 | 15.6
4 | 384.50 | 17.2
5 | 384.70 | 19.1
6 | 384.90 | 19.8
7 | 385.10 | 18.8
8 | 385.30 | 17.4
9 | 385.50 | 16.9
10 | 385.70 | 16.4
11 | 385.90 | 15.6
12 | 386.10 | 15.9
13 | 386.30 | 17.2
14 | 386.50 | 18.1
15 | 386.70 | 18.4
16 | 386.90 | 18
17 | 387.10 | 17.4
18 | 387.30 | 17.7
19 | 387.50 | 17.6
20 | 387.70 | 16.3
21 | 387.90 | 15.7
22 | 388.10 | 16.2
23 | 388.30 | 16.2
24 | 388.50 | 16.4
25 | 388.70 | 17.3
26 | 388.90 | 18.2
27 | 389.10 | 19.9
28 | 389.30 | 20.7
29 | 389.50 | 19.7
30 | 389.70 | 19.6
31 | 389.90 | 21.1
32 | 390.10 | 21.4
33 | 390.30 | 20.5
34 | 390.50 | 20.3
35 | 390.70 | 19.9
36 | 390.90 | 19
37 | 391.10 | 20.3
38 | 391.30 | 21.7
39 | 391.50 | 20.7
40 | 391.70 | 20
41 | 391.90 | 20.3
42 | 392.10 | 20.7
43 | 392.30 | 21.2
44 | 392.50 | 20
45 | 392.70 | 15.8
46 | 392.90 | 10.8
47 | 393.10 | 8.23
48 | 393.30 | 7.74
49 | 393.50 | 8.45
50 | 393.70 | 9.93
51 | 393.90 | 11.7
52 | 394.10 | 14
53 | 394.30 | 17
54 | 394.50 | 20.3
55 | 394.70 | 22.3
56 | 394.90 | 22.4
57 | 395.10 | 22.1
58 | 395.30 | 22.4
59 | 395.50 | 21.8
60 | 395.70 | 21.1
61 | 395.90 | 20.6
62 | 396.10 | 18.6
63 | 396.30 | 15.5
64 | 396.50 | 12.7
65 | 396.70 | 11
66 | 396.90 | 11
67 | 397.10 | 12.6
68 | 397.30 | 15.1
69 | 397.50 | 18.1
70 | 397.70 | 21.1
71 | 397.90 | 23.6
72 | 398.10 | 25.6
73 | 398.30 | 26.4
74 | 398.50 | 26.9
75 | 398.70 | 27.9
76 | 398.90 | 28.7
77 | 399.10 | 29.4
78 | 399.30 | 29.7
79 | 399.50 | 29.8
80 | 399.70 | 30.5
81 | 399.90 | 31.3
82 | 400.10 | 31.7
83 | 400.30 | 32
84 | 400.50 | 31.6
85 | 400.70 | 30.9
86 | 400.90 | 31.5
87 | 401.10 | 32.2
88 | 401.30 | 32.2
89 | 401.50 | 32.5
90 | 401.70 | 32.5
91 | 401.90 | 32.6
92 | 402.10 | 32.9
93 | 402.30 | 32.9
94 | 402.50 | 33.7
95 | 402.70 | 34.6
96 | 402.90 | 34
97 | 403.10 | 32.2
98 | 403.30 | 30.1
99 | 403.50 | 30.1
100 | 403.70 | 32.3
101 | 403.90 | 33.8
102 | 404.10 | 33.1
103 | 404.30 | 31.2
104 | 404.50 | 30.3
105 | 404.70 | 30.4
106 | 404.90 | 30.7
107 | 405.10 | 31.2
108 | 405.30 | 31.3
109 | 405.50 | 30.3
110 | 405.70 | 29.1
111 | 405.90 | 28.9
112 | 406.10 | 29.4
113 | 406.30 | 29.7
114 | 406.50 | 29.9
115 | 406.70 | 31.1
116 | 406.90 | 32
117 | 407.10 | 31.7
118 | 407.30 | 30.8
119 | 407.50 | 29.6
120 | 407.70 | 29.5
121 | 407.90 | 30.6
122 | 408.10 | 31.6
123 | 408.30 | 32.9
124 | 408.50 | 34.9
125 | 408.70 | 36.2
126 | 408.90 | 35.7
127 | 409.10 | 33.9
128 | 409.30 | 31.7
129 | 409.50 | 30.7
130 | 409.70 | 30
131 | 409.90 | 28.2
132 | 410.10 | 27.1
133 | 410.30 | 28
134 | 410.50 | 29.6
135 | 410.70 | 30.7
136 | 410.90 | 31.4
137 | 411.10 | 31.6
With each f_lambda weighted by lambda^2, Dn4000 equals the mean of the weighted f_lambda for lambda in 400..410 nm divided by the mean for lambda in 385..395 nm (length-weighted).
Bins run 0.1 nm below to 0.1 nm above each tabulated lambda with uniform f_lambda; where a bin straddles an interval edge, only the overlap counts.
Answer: 1.95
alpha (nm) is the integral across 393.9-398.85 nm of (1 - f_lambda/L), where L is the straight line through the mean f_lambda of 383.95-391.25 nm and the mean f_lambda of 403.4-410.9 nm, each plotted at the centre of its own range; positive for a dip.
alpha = 0.909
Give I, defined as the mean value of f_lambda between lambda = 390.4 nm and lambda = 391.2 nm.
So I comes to 19.9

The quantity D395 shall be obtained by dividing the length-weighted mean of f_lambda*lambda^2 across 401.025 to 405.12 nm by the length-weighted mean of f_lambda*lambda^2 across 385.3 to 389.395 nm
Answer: 2.01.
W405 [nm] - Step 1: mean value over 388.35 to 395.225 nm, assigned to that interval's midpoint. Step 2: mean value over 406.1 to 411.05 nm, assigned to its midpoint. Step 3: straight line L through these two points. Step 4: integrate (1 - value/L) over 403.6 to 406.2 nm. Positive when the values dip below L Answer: -0.252 nm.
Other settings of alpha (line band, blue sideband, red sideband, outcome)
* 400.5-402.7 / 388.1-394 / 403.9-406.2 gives -0.40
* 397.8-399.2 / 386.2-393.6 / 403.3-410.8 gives -0.14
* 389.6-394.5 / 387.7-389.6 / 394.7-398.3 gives 0.28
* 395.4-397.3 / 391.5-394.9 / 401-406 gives 0.41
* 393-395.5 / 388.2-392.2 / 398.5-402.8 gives 0.89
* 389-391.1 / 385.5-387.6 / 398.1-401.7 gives 0.04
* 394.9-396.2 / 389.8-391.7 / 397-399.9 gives 0.11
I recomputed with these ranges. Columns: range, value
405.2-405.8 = 30.2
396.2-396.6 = 14.1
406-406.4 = 29.5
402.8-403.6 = 31.6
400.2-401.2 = 31.6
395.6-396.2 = 20.1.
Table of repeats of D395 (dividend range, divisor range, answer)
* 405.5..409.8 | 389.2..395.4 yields 1.88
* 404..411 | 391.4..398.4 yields 1.89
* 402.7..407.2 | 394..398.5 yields 1.70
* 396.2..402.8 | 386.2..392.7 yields 1.49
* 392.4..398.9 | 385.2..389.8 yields 1.06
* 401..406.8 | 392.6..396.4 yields 2.02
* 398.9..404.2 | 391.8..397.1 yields 2.02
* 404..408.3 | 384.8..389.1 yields 1.95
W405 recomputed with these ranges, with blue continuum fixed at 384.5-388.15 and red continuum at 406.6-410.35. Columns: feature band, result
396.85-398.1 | 0.34 nm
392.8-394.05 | 0.70 nm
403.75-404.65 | -0.10 nm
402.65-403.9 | -0.18 nm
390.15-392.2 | 0.01 nm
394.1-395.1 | 0.12 nm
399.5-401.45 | -0.38 nm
